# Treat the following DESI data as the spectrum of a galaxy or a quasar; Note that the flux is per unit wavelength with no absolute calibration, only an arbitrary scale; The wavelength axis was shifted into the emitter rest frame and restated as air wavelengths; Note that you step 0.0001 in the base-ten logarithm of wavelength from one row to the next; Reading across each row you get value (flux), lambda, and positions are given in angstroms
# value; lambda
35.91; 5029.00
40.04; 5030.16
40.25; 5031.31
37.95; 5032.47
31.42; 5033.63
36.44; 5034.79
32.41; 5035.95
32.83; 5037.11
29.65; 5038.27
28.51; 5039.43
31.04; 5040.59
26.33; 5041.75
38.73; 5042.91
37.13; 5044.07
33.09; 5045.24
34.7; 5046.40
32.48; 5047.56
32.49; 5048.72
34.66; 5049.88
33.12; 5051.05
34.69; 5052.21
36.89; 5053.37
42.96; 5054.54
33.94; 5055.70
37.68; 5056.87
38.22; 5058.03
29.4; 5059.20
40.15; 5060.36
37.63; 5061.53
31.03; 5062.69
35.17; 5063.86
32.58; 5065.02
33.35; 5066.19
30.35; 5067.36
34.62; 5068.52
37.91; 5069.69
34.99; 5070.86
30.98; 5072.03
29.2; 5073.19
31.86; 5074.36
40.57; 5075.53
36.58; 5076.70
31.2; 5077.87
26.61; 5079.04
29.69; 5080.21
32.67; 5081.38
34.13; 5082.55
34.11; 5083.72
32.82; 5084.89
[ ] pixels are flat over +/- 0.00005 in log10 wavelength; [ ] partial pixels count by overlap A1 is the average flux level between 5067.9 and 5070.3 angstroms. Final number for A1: 36.2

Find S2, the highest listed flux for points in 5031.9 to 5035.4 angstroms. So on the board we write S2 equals 37.95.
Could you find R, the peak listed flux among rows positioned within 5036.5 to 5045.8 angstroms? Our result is 38.73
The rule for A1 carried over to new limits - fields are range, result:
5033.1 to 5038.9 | 32.5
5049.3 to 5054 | 34.9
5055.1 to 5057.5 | 36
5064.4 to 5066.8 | 33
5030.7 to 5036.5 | 35.8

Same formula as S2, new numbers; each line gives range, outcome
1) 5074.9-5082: 40.57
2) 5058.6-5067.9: 40.15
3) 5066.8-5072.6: 37.91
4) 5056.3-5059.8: 38.22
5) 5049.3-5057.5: 42.96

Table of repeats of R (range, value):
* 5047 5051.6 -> 34.66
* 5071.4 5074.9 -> 31.86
